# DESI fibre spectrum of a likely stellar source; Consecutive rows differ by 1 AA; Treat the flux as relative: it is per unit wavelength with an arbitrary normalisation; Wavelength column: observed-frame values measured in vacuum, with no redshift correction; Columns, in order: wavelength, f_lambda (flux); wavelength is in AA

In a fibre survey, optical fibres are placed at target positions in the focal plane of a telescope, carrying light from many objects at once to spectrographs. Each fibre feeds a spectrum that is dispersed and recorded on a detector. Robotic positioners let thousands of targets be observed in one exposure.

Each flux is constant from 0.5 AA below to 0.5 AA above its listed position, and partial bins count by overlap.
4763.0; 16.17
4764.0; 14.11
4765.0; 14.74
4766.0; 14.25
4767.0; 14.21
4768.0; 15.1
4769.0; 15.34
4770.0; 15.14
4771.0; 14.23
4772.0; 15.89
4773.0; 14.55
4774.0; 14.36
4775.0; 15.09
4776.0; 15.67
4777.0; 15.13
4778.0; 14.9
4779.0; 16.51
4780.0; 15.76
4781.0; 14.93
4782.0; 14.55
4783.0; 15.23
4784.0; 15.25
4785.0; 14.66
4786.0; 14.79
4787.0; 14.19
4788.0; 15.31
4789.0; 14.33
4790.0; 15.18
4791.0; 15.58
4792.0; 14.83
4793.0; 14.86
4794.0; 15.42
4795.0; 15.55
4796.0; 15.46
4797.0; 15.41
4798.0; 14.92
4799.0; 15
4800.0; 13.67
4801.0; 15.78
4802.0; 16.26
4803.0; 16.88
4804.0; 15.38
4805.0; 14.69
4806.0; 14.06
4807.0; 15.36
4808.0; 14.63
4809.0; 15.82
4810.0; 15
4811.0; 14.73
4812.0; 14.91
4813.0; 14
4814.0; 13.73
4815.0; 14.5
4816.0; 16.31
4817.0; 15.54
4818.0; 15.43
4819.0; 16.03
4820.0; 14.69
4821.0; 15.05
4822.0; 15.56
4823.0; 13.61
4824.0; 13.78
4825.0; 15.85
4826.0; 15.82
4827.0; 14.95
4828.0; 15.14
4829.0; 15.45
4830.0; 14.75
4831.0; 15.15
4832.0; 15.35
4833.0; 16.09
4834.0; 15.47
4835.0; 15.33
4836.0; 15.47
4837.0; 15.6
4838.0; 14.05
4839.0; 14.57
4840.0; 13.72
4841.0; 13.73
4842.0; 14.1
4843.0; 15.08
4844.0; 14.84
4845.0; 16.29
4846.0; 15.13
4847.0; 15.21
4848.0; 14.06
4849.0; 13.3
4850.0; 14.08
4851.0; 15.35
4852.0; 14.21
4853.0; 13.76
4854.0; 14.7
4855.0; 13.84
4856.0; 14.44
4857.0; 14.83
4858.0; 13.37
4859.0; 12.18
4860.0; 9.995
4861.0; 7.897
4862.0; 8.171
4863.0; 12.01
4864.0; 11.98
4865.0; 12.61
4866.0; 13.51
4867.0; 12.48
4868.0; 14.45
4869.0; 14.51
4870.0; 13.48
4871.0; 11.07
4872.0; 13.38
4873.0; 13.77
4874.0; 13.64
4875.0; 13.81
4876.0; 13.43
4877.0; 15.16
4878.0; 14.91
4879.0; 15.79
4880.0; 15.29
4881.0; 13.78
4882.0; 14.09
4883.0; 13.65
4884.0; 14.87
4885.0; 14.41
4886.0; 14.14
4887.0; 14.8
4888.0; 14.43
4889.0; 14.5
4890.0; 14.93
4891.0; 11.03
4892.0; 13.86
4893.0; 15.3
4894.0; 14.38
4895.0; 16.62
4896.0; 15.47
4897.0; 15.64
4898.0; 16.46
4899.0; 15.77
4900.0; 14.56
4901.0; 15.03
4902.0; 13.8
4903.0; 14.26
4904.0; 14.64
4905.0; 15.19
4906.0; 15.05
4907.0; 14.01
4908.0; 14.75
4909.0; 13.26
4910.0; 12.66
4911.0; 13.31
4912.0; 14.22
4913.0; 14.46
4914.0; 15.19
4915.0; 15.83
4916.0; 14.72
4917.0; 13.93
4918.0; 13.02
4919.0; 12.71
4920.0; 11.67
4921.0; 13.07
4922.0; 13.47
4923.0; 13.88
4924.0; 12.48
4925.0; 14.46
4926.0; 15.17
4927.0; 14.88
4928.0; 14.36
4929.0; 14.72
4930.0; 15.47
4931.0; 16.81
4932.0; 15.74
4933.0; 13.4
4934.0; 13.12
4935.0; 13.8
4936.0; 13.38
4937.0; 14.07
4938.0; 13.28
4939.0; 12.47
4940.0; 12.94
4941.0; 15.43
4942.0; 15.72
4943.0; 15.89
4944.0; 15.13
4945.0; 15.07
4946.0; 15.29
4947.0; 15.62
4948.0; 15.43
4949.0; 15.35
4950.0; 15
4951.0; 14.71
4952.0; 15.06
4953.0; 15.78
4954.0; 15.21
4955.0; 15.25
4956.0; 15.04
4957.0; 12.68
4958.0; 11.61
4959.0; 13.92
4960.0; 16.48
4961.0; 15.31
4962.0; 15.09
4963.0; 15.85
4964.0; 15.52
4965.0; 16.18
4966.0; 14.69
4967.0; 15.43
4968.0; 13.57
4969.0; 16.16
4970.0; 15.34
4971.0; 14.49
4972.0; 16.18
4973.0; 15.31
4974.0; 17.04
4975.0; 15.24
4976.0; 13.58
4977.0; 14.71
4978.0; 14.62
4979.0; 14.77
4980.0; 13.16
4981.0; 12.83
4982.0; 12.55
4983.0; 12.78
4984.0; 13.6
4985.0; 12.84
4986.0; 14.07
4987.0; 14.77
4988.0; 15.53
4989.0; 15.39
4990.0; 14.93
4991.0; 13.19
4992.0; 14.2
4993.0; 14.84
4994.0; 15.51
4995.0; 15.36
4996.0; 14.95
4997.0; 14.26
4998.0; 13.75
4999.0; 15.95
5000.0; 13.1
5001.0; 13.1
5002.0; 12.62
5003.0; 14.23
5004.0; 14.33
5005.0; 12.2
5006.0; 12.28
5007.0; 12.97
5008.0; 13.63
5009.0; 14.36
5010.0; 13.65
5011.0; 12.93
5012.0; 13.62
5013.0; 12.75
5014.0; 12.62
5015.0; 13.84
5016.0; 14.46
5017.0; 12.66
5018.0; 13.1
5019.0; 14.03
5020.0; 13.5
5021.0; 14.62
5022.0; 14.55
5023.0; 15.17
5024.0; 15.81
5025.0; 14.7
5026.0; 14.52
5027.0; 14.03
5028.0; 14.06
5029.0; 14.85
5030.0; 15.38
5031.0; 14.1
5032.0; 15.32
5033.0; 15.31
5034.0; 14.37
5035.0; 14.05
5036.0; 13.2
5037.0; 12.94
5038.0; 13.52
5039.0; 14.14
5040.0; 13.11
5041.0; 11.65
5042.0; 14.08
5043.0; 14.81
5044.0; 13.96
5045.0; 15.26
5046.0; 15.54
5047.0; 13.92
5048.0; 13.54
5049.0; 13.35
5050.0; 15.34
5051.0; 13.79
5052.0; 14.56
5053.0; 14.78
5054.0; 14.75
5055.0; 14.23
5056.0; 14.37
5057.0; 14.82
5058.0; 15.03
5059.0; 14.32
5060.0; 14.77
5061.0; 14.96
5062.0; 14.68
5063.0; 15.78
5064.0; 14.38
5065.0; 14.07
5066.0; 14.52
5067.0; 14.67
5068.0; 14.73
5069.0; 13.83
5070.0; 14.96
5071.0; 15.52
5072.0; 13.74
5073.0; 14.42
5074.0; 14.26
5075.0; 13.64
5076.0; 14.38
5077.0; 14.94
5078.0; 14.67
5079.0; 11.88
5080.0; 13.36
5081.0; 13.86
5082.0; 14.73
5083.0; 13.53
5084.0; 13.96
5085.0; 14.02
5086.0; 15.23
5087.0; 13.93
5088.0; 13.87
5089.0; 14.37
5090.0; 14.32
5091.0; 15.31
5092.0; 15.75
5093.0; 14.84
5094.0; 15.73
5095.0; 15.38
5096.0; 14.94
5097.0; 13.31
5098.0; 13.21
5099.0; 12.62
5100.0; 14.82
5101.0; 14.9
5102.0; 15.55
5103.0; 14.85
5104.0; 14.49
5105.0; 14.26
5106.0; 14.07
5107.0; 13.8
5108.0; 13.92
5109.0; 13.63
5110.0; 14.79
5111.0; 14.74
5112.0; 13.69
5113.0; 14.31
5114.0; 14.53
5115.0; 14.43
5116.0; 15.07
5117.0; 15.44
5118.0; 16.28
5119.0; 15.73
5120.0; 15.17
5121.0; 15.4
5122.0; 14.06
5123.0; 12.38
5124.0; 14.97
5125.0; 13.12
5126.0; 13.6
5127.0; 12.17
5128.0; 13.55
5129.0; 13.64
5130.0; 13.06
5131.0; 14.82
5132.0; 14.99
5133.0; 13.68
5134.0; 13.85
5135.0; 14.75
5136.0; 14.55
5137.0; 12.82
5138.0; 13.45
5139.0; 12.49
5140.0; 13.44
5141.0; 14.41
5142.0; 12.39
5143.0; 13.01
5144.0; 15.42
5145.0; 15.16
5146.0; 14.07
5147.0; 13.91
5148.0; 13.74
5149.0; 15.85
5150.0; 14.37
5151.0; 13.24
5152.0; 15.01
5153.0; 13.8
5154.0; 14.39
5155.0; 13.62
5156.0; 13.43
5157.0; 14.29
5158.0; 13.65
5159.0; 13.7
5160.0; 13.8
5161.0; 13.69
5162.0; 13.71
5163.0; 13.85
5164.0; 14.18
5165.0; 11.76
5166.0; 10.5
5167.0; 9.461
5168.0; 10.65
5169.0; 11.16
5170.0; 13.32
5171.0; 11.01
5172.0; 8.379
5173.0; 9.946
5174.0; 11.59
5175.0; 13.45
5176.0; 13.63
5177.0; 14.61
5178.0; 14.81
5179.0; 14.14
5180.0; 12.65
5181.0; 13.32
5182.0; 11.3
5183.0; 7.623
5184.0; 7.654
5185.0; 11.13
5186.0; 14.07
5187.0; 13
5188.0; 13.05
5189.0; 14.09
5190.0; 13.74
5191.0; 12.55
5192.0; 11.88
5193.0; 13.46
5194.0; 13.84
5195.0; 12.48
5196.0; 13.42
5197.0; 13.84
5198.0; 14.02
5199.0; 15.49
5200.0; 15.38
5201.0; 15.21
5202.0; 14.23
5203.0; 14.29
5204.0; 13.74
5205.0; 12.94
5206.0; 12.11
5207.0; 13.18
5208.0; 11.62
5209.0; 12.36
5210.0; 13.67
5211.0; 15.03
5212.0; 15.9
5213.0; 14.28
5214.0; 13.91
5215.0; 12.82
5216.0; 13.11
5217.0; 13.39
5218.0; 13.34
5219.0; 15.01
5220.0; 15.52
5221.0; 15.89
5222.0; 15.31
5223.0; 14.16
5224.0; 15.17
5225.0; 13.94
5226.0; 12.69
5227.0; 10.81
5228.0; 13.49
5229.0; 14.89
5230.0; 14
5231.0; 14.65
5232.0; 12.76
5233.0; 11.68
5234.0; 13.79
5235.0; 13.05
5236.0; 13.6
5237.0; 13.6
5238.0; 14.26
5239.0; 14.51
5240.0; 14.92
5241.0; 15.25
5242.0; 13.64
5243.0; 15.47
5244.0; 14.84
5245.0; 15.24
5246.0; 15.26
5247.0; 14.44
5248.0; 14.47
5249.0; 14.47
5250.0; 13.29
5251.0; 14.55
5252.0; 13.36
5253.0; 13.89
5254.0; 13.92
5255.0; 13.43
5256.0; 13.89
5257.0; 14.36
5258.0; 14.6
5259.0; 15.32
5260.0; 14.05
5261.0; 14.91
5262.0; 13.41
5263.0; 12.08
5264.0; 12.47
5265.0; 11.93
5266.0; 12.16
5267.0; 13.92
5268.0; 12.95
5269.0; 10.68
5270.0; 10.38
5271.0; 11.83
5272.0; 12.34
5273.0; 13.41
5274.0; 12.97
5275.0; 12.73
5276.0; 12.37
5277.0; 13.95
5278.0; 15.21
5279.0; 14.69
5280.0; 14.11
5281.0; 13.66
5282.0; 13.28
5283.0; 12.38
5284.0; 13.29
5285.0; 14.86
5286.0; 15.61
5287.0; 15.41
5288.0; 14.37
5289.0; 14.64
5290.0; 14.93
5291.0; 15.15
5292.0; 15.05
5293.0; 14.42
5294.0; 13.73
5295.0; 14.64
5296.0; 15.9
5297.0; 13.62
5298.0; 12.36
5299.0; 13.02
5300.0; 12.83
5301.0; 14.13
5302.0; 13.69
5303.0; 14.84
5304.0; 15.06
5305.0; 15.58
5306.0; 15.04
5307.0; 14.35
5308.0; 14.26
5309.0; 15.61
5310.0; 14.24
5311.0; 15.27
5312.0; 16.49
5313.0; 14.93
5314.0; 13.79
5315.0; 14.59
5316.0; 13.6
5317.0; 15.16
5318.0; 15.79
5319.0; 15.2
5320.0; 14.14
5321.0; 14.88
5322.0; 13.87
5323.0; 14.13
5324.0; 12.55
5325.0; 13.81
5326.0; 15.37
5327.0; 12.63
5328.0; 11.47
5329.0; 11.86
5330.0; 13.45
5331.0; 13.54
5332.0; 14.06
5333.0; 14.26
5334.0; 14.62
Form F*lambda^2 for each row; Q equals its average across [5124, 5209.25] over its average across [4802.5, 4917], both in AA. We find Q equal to 1.04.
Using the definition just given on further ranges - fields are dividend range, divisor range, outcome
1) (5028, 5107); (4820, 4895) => 1.11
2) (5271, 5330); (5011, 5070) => 1.10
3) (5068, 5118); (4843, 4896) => 1.14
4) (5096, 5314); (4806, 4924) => 1.10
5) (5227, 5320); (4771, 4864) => 1.14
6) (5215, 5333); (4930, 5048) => 1.09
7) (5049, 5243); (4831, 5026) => 1.06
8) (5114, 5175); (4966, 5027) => 1.01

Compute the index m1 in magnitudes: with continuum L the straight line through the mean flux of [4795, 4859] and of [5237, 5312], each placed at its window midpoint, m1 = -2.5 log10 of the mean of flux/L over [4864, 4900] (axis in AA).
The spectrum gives 0.040 mag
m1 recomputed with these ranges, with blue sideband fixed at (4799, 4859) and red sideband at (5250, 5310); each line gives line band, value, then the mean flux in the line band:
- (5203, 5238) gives 0.020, 13.7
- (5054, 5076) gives -0.018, 14.6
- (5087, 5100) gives -0.016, 14.5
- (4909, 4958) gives 0.021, 14.3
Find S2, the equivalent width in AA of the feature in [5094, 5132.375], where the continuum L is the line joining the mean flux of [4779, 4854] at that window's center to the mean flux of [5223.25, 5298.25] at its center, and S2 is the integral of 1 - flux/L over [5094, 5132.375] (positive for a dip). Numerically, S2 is -0.3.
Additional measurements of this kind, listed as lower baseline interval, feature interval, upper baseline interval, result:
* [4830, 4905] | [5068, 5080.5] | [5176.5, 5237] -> -0.40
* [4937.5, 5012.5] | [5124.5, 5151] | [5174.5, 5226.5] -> -0.17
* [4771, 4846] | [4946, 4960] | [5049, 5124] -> 0.01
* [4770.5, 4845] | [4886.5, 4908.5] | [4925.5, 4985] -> 0.12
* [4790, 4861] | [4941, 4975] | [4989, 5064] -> -1.89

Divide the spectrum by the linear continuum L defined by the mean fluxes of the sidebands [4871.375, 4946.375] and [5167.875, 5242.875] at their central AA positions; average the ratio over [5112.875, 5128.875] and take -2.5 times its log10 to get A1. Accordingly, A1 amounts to -0.06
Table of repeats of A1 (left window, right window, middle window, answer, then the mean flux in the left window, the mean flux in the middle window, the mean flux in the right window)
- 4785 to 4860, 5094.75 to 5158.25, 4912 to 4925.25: 0.07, 14.9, 13.8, 14.2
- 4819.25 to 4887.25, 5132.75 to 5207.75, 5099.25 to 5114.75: -0.08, 14.1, 14.4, 13.2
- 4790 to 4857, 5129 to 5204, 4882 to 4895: 0.03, 15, 14.3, 13.2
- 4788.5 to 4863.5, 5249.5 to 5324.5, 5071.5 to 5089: 0.02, 14.6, 14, 14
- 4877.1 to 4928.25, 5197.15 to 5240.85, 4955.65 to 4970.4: -0.04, 14.4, 14.9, 13.9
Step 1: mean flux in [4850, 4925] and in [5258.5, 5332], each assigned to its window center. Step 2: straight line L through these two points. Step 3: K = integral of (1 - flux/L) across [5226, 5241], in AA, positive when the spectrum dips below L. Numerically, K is 0.3 AA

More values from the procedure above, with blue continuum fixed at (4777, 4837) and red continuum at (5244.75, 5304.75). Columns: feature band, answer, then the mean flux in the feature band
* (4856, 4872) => 2.88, 12.3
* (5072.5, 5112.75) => 0.06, 14.3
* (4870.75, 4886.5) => 0.85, 14.1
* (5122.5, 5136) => 0.43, 13.8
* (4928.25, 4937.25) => 0.16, 14.5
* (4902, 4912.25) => 0.51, 14.1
